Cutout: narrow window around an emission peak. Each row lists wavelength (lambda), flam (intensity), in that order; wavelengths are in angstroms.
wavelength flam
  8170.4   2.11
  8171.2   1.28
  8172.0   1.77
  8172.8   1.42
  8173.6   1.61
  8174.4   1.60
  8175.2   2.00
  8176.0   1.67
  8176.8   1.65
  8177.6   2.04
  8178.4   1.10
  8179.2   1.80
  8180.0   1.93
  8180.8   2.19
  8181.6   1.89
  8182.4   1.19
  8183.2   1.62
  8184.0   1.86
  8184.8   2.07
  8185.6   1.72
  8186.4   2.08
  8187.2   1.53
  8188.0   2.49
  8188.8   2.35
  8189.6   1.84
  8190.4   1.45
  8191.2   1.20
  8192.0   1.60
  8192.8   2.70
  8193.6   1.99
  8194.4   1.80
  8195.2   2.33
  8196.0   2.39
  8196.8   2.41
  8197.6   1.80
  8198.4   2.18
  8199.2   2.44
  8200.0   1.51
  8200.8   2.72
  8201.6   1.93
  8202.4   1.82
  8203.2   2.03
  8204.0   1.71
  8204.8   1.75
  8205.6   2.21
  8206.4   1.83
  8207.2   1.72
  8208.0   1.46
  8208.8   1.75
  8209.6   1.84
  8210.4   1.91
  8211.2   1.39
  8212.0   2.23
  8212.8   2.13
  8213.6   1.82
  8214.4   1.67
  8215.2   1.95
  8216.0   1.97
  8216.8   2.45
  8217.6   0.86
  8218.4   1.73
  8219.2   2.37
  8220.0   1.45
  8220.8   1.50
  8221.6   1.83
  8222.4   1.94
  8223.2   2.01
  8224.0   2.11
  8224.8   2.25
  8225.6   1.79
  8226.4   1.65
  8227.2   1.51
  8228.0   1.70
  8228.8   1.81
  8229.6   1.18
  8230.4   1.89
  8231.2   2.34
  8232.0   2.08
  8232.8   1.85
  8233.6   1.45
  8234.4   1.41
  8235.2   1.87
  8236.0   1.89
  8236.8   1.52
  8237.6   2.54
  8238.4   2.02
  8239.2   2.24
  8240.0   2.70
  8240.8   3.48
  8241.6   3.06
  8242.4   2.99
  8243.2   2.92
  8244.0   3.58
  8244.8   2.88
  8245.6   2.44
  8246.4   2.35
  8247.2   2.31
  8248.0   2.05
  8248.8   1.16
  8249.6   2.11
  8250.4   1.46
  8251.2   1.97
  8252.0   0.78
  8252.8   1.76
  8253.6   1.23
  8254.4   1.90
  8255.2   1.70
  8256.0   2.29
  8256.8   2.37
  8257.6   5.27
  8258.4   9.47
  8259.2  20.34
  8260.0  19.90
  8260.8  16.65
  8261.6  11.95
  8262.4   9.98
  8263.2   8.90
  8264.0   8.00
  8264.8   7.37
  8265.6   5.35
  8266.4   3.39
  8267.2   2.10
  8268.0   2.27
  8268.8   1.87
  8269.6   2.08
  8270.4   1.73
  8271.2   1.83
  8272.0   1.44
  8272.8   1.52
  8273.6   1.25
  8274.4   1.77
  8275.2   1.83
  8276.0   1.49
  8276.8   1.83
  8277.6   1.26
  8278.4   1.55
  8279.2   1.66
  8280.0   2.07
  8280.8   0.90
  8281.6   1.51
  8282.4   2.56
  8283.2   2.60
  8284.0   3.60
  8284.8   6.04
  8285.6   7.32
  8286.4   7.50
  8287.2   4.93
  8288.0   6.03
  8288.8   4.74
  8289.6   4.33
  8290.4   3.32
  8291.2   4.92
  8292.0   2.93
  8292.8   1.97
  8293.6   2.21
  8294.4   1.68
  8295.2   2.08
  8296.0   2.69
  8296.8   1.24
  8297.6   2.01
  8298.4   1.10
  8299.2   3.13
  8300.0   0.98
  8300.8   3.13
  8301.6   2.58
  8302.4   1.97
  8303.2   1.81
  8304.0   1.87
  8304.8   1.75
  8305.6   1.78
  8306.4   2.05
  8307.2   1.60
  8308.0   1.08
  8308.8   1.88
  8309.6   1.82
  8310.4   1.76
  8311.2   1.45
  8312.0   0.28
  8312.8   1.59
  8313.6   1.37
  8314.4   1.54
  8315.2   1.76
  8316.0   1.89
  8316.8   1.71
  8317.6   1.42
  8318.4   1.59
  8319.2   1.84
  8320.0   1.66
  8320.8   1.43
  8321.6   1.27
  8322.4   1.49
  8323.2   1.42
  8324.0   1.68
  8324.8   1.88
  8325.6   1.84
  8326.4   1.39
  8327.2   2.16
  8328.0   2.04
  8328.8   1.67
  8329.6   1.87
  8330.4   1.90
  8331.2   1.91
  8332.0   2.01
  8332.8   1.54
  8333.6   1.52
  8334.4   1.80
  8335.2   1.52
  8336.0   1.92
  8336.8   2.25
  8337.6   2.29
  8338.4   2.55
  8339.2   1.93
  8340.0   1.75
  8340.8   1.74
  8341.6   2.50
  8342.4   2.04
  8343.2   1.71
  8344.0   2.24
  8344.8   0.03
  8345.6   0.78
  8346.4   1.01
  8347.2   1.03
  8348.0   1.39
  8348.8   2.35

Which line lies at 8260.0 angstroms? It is Halpha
